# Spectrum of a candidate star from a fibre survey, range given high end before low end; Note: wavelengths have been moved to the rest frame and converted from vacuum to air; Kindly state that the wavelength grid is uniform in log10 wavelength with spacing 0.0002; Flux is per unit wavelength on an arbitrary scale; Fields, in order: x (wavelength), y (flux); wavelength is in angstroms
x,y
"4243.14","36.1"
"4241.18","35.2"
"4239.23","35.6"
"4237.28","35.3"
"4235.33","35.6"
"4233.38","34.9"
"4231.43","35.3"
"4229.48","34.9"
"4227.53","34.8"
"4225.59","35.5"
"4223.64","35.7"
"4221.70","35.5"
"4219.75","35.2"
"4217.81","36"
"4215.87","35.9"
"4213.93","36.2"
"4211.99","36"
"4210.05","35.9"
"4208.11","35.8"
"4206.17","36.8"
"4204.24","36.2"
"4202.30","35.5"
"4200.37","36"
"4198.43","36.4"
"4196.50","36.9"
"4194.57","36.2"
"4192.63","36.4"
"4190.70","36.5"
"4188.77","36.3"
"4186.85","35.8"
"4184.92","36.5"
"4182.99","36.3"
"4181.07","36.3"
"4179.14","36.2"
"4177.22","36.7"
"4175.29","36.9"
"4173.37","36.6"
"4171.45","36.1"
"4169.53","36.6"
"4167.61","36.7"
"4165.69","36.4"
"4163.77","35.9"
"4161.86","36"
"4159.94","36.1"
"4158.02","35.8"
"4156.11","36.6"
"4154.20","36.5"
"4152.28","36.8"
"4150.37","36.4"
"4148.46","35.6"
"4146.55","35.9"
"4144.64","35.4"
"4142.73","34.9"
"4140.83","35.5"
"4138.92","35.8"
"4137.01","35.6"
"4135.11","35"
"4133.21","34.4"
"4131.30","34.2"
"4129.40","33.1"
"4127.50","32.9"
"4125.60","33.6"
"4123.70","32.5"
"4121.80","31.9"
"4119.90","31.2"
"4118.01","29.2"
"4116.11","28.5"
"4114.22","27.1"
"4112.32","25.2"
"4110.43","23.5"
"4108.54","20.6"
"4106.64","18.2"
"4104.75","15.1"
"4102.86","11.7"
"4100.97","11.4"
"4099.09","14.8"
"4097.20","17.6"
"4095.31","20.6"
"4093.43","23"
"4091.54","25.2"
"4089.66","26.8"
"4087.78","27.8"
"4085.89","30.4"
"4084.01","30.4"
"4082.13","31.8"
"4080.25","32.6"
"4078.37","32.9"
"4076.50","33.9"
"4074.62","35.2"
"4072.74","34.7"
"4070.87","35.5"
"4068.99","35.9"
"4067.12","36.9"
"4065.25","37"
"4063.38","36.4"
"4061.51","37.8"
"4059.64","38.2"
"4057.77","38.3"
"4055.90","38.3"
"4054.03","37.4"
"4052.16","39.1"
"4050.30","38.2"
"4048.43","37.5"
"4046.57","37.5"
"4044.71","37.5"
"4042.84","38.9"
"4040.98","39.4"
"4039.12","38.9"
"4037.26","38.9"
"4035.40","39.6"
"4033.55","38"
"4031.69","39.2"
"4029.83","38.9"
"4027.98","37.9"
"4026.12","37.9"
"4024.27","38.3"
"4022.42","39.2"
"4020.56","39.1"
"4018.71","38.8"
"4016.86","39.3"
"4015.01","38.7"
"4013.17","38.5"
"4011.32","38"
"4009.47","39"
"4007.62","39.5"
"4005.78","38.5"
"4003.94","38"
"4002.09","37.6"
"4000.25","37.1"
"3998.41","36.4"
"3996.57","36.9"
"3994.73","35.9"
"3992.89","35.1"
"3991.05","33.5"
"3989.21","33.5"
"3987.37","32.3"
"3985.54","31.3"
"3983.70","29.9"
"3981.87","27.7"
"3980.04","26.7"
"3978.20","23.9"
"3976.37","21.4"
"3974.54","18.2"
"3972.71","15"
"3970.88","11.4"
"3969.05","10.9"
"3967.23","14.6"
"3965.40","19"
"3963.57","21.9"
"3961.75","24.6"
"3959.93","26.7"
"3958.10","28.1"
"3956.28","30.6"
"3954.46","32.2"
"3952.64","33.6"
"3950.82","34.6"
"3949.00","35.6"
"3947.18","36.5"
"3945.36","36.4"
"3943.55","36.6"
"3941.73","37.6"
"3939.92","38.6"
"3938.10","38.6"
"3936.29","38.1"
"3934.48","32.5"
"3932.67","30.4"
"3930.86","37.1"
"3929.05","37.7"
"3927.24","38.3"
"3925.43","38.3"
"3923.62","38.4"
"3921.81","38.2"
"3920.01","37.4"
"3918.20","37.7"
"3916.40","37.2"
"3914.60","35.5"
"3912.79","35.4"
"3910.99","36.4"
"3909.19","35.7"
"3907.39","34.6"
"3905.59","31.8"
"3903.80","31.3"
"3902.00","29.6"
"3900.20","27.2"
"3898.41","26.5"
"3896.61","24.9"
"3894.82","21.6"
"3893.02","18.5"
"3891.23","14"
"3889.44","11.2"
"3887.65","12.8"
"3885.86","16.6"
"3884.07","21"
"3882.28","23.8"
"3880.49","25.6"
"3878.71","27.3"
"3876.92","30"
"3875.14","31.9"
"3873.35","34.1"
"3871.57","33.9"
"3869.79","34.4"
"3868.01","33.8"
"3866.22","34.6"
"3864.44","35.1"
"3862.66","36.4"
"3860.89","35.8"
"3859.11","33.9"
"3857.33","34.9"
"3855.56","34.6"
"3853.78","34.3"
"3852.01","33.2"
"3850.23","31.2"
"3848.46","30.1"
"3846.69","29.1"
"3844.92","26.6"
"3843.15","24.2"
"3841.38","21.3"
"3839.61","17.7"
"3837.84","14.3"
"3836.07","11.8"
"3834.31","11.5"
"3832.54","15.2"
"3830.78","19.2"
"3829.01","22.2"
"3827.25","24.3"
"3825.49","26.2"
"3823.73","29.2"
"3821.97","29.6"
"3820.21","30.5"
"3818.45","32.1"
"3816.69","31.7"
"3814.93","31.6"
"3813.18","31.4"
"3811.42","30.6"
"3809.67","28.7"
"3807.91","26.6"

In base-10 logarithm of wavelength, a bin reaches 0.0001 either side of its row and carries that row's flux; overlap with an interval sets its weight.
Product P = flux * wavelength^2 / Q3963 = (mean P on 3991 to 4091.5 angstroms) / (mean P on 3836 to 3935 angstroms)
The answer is 1.33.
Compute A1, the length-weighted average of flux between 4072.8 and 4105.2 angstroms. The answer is 25.2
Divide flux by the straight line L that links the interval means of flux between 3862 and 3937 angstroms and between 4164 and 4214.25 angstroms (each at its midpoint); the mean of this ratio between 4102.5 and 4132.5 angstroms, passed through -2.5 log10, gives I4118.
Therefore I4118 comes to 0.27 mag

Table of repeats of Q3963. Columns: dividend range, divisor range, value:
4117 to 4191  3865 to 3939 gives 1.30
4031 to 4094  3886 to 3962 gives 1.19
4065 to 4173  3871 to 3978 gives 1.17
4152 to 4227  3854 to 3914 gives 1.46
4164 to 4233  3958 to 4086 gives 1.17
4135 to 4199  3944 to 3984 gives 1.57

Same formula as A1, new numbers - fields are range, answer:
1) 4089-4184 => 30.9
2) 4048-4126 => 29.5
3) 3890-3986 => 29.8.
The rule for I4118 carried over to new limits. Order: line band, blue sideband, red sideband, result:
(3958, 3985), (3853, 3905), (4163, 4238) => 0.38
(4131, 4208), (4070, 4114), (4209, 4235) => -0.16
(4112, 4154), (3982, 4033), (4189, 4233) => 0.09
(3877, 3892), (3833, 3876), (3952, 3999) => 0.40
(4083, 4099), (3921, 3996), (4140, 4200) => 0.35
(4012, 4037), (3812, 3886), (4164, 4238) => -0.21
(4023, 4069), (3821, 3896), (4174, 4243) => -0.22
